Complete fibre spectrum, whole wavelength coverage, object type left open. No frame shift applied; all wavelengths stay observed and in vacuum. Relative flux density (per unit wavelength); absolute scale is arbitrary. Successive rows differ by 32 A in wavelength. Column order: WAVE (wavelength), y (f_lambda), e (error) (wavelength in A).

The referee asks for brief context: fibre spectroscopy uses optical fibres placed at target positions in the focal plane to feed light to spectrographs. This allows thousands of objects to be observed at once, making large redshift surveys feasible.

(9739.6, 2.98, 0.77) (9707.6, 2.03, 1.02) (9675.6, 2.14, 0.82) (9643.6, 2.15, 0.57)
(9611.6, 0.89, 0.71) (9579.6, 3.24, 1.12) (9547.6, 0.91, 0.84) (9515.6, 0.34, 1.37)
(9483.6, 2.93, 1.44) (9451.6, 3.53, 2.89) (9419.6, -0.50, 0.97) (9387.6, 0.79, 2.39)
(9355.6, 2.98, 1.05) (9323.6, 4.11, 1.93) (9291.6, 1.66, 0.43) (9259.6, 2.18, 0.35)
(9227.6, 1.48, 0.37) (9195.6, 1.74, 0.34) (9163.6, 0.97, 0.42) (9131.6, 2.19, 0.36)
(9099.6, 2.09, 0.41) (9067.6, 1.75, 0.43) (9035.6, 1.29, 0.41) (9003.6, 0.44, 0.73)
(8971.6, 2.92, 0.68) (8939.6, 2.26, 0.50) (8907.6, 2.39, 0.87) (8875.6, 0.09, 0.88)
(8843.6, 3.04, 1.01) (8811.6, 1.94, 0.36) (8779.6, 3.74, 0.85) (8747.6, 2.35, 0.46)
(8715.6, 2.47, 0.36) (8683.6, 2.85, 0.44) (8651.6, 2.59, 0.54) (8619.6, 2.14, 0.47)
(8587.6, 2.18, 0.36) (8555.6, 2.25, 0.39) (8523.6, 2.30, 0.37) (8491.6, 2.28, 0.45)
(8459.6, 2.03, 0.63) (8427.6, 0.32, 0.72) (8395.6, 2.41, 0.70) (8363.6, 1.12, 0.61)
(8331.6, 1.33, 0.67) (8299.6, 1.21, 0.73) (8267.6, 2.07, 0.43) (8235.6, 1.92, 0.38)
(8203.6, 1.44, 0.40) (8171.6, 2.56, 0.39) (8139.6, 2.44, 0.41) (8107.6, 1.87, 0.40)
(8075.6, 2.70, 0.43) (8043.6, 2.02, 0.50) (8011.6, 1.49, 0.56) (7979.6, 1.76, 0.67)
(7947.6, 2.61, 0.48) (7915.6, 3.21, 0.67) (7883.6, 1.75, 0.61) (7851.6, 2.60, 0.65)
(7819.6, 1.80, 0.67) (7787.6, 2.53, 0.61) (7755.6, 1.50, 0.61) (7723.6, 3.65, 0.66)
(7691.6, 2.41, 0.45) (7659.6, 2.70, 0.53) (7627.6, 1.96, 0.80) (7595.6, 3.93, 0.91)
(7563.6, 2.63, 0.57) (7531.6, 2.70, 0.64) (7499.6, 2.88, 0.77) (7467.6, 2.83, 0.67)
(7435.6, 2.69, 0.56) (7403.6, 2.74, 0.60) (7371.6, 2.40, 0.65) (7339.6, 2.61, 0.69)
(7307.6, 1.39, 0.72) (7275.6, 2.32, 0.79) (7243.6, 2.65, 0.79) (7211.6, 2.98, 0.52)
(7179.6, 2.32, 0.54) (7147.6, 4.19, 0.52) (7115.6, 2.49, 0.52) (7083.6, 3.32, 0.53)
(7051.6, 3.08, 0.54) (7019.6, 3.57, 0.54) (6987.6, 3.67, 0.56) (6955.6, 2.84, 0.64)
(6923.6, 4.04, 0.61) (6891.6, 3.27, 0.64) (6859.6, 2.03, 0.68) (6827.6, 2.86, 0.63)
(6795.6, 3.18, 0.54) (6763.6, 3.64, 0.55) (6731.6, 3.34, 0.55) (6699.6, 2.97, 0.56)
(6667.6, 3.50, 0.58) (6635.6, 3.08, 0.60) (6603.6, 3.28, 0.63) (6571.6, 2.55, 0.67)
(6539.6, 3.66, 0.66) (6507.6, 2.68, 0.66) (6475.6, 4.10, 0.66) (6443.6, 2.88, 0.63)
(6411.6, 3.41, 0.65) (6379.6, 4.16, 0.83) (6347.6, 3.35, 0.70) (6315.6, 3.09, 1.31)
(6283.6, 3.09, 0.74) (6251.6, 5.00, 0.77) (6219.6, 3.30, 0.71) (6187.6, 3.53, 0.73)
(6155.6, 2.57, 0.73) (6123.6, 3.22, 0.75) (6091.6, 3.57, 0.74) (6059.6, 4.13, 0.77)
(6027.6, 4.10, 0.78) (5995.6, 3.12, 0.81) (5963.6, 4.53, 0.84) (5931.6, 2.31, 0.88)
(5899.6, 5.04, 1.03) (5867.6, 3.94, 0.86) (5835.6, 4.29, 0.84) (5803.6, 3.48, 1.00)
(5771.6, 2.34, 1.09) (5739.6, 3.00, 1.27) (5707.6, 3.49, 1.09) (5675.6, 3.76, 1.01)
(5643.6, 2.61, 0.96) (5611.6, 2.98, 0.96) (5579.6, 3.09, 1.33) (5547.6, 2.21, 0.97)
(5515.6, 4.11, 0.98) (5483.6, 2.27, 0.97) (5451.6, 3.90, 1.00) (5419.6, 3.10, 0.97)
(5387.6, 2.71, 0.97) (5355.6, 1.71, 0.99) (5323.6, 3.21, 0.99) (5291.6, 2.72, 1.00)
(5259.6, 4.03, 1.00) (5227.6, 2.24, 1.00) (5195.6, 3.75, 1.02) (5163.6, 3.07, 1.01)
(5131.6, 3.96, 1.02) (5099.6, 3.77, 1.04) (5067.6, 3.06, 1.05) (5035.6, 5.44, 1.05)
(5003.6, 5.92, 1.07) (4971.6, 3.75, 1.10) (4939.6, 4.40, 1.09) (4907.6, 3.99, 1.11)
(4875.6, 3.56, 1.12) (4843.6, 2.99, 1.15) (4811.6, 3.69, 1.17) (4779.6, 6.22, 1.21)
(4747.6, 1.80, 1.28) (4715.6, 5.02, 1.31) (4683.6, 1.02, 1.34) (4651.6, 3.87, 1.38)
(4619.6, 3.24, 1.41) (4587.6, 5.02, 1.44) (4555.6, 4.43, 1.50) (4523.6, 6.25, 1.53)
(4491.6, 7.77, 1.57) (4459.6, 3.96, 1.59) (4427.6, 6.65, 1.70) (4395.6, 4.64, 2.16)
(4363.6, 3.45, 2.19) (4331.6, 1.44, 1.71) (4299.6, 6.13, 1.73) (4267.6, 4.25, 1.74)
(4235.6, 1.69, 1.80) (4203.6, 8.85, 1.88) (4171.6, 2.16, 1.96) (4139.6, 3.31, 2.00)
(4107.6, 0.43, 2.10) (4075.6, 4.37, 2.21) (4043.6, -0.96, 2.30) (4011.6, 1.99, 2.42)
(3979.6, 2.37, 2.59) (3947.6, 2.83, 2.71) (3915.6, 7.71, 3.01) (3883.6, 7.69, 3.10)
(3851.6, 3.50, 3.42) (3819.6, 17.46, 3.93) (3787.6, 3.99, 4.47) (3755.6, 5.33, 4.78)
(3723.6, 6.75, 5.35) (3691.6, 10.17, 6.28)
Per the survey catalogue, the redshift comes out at 0.18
